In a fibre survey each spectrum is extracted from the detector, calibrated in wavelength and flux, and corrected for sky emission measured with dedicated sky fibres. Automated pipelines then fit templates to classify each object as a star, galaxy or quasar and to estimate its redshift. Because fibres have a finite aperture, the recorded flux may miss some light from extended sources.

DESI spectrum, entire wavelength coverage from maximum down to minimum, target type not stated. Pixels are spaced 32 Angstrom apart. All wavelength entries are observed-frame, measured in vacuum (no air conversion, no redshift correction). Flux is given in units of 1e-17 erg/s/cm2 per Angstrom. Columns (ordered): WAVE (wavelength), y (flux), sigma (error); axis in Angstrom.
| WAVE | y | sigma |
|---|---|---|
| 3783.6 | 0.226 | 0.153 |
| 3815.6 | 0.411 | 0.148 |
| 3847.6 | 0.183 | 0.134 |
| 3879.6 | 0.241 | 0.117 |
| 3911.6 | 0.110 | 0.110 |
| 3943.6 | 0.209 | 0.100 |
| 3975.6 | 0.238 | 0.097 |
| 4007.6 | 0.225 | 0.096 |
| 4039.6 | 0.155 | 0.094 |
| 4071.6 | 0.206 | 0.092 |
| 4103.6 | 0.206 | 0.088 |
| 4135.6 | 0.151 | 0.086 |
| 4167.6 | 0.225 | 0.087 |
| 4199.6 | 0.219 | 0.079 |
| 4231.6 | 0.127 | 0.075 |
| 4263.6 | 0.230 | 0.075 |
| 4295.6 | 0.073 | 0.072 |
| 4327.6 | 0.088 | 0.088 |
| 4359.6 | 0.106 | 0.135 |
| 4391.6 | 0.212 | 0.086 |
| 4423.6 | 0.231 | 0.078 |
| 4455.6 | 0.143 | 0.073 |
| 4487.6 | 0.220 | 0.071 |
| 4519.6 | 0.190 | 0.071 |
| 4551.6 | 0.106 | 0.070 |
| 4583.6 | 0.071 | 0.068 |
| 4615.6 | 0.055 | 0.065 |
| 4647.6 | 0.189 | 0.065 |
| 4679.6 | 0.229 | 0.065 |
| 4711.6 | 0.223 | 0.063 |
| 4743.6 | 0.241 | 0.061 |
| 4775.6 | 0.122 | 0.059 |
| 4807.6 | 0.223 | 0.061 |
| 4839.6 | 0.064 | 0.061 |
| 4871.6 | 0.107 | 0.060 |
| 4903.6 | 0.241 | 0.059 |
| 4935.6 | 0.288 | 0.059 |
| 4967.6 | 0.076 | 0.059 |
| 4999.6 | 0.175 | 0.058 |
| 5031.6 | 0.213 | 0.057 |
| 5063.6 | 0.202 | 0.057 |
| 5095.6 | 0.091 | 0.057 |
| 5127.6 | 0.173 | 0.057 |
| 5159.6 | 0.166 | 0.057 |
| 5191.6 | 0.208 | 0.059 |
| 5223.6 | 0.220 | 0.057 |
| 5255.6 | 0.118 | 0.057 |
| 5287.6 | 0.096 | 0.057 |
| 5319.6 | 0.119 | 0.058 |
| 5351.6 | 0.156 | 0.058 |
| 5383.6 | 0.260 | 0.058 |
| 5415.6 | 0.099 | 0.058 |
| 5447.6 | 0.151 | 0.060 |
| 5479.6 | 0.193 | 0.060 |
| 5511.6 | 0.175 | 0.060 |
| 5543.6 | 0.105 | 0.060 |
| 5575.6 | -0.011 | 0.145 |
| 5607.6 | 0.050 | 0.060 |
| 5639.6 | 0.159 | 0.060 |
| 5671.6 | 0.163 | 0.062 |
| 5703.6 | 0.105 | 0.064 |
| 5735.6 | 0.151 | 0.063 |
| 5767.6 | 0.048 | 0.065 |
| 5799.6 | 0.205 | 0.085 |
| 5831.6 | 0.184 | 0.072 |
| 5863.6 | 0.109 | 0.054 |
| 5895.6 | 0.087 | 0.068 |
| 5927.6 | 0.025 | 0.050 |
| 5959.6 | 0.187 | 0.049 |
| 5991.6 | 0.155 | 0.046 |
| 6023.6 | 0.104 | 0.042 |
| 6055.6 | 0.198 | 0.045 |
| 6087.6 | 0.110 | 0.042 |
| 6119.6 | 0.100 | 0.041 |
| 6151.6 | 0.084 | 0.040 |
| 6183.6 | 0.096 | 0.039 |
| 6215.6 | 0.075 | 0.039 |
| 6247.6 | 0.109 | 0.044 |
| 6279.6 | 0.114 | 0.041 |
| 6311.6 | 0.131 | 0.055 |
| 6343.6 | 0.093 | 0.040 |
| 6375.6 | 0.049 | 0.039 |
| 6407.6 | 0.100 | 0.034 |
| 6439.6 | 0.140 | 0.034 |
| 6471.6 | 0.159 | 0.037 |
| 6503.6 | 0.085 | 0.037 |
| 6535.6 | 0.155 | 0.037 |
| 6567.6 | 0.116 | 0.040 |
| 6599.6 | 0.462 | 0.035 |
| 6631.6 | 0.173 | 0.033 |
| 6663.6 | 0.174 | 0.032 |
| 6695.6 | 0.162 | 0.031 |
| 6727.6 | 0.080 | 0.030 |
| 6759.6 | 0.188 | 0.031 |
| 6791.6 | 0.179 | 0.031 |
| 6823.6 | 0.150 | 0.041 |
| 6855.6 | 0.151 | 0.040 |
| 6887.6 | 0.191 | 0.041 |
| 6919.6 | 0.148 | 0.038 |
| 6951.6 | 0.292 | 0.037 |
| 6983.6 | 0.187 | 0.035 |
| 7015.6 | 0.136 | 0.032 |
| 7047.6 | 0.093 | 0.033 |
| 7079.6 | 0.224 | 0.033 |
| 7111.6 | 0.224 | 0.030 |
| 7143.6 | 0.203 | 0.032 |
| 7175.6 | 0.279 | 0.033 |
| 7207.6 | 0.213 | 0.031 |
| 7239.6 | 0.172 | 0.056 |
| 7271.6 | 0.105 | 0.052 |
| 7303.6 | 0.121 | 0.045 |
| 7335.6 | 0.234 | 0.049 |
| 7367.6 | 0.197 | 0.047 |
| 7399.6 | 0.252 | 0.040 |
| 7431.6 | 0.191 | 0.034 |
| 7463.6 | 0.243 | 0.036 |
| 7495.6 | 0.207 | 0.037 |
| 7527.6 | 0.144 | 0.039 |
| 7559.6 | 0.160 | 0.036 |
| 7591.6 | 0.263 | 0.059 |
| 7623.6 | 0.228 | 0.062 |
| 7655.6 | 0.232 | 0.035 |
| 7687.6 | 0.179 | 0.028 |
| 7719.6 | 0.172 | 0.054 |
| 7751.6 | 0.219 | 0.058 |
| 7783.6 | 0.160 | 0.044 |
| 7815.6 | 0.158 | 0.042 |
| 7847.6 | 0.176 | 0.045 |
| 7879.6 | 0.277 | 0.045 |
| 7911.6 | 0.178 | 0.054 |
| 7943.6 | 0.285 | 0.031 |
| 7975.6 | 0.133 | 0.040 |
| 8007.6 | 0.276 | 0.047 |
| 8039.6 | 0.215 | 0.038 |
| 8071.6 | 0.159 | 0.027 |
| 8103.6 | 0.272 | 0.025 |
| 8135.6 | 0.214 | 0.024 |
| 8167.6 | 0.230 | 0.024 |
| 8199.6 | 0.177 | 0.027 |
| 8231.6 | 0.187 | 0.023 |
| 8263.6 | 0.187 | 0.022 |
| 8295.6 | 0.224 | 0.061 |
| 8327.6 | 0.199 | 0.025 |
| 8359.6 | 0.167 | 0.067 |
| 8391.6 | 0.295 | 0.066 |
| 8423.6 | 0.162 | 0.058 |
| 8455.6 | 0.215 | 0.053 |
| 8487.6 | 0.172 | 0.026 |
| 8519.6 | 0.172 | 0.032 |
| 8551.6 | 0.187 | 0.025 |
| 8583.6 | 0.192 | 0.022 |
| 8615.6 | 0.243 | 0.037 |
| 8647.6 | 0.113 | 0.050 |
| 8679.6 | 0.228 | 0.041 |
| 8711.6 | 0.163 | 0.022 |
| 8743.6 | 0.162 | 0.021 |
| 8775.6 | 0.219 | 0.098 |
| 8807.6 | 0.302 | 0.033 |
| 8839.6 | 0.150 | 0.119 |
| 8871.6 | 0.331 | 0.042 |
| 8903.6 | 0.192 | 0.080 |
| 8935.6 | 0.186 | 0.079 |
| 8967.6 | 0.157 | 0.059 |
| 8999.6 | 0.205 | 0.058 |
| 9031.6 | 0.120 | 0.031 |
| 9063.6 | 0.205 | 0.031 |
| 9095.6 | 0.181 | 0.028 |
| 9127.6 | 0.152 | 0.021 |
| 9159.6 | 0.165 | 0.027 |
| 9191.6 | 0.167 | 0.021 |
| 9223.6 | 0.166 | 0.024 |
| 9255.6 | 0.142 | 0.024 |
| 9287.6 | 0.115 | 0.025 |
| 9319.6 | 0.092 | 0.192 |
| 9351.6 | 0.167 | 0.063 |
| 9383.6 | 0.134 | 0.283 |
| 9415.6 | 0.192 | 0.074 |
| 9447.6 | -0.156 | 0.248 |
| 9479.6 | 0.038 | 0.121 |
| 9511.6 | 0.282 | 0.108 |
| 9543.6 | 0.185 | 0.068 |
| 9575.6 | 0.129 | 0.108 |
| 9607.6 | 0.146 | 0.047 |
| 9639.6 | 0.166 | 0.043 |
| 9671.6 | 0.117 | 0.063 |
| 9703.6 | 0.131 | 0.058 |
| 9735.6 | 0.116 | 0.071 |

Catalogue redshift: 0.773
